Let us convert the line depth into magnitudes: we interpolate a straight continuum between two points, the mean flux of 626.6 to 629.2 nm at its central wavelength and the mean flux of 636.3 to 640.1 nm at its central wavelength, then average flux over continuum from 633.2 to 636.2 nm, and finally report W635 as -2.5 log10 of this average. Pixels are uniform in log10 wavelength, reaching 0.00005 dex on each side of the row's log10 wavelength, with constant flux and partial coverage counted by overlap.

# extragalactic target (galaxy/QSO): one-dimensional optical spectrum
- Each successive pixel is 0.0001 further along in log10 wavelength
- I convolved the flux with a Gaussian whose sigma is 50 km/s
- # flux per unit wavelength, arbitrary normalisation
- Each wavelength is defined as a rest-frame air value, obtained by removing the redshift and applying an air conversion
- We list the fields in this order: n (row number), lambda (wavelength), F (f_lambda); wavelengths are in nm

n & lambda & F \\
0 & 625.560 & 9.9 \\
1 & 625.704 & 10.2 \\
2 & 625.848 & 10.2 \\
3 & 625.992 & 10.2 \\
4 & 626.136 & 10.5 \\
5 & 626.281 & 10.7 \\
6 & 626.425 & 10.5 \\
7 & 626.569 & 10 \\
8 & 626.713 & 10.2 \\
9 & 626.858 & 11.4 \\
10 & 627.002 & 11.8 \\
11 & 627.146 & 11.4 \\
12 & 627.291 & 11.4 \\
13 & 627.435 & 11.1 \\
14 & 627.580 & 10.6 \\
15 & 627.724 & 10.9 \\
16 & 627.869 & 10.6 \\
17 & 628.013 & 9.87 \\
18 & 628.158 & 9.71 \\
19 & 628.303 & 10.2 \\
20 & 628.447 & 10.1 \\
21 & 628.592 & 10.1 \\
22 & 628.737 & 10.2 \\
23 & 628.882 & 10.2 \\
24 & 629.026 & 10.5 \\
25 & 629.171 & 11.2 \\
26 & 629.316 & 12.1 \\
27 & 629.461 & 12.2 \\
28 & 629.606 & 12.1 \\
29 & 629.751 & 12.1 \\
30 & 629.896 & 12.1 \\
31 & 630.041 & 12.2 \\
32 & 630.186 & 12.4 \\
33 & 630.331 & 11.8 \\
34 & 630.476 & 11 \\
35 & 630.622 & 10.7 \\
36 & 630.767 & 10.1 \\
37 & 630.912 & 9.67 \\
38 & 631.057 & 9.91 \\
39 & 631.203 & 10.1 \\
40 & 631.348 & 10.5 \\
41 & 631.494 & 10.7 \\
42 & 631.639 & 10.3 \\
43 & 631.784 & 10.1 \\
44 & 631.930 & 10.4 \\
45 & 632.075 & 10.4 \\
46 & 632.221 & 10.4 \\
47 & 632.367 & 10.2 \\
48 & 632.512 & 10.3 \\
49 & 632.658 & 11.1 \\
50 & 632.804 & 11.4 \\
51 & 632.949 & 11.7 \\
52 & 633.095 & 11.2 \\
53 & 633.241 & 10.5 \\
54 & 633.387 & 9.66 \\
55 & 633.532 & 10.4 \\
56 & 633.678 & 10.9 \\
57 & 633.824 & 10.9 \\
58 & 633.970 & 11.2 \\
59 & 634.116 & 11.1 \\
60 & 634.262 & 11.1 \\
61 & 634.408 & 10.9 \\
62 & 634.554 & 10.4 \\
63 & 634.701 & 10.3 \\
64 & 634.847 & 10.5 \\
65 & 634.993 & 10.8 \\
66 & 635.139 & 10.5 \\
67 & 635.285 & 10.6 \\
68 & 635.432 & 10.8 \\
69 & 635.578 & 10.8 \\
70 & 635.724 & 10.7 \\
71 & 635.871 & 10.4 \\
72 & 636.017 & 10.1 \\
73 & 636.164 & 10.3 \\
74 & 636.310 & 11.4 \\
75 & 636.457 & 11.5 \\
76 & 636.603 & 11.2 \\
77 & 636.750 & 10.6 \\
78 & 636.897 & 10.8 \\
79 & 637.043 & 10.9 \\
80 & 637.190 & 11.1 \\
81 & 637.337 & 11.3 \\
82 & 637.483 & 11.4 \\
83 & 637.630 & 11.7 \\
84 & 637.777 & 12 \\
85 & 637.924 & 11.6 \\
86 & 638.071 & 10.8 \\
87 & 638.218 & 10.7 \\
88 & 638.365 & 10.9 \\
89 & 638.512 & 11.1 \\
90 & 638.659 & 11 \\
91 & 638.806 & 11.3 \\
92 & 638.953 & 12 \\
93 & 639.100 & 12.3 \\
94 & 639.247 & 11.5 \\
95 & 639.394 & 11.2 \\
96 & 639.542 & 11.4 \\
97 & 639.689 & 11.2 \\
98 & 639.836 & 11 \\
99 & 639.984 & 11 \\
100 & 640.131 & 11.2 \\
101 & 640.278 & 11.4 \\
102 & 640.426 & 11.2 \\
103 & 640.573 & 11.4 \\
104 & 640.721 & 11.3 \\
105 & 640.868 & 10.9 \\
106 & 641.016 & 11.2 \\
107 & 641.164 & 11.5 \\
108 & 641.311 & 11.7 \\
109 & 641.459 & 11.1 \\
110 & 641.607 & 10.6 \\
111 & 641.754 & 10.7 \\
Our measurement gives 0.04 mag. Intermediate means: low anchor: 10.6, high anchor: 11.3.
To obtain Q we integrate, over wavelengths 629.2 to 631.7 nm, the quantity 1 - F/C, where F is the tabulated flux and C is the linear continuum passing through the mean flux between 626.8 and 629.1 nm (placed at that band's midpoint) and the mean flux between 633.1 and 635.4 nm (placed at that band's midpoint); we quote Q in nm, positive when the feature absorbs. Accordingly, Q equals -0.13 nm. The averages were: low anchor 10.6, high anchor 10.7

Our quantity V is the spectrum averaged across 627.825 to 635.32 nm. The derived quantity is 10.8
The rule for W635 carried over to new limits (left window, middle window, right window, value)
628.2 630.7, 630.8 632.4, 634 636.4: 0.080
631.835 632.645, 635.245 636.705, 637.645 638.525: 0.014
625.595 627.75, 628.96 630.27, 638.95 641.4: -0.097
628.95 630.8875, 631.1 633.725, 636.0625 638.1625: 0.083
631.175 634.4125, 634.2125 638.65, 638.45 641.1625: 0.010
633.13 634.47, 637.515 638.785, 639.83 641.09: -0.019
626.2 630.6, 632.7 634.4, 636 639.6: 0.020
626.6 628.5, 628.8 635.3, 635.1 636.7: -0.013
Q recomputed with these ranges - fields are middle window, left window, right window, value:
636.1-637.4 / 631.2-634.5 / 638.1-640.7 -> 0.00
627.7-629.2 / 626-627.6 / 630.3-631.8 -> 0.06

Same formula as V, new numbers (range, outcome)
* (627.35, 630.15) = 11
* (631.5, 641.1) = 11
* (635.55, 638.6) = 11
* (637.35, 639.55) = 11.4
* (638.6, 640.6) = 11.4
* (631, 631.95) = 10.3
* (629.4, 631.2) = 11.3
